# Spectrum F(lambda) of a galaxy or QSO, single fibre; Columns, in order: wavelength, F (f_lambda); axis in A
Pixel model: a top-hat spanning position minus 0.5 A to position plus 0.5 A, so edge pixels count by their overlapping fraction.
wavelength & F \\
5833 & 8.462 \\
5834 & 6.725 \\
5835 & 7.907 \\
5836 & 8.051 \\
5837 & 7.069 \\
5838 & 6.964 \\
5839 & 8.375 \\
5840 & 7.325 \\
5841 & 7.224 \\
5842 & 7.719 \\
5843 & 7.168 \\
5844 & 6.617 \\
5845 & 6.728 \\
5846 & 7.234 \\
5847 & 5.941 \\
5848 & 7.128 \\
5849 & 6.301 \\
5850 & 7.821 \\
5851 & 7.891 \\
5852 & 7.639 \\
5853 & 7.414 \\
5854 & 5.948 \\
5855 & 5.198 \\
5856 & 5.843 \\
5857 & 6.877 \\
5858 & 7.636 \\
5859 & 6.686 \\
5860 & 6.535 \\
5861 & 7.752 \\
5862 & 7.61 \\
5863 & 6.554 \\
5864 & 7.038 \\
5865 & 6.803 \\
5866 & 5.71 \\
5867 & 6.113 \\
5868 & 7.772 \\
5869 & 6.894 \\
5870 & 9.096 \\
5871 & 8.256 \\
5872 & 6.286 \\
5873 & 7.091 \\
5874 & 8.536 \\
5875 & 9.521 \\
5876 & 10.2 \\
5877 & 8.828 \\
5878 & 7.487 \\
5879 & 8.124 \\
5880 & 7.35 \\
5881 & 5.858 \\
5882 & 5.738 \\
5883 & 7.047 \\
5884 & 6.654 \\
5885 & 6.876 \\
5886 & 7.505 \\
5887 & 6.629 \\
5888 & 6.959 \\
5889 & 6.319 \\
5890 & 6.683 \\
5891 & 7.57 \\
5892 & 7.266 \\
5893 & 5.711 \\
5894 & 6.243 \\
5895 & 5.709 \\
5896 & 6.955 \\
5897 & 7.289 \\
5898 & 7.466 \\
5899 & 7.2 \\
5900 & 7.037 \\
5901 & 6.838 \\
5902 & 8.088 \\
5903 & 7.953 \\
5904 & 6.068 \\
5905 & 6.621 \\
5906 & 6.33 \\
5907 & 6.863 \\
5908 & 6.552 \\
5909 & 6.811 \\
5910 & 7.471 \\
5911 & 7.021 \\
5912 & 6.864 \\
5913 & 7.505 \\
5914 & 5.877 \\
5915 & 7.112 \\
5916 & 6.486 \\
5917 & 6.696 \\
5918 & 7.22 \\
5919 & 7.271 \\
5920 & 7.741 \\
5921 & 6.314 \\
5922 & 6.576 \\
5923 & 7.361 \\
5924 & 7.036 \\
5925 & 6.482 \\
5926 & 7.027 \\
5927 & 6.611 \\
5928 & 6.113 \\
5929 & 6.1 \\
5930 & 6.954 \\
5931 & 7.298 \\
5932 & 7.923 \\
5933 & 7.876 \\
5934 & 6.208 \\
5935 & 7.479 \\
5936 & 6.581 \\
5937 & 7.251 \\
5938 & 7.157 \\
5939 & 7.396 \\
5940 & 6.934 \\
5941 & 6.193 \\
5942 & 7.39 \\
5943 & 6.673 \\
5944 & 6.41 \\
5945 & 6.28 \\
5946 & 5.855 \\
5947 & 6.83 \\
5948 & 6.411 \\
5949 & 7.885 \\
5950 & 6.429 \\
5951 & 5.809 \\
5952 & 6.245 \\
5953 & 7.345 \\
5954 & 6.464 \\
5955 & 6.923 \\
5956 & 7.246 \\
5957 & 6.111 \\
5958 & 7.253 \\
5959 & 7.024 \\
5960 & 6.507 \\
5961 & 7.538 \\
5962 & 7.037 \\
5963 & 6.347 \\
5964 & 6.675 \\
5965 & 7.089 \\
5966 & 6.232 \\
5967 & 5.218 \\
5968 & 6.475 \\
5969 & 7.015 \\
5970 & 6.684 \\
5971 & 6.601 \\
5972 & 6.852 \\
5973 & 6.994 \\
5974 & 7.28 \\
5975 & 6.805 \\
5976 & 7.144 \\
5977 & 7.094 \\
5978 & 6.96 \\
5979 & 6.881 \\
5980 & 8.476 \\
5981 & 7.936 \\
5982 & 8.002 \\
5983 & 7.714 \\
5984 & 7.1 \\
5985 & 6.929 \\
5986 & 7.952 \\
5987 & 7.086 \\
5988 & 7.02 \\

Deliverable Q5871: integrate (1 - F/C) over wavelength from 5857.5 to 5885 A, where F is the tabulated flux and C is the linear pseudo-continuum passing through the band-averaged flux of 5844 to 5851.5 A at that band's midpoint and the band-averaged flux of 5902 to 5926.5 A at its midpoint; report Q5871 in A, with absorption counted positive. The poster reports -1.6 A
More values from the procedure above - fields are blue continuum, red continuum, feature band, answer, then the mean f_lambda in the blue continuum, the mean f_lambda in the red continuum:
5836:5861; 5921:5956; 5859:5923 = -1.6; 7.01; 6.81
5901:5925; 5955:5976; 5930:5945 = -0.4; 6.94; 6.76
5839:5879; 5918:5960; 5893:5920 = 0.4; 7.27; 6.84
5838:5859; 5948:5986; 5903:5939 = 0.3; 6.99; 6.93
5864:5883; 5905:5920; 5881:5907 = 1.3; 7.51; 6.88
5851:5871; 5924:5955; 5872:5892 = -1.4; 6.96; 6.79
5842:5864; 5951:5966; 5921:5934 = -0.1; 6.9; 6.79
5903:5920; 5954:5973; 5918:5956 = -0.3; 6.86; 6.71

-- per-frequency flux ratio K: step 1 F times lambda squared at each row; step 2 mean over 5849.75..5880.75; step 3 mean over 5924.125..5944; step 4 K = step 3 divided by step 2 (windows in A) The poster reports 1.0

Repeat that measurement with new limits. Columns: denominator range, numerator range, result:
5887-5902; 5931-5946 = 1.03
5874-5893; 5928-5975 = 0.94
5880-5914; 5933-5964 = 1.01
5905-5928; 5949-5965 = 1.00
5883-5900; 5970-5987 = 1.10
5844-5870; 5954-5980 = 1.03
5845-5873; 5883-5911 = 1.00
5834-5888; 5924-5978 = 0.97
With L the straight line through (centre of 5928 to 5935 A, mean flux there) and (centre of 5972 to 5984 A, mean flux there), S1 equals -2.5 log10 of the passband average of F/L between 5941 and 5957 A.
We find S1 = 0.079 mag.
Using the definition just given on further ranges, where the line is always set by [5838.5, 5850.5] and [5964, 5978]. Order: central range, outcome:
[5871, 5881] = -0.15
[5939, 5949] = 0.03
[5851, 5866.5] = 0.05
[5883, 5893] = 0.02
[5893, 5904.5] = 0.00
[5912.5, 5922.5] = 0.00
